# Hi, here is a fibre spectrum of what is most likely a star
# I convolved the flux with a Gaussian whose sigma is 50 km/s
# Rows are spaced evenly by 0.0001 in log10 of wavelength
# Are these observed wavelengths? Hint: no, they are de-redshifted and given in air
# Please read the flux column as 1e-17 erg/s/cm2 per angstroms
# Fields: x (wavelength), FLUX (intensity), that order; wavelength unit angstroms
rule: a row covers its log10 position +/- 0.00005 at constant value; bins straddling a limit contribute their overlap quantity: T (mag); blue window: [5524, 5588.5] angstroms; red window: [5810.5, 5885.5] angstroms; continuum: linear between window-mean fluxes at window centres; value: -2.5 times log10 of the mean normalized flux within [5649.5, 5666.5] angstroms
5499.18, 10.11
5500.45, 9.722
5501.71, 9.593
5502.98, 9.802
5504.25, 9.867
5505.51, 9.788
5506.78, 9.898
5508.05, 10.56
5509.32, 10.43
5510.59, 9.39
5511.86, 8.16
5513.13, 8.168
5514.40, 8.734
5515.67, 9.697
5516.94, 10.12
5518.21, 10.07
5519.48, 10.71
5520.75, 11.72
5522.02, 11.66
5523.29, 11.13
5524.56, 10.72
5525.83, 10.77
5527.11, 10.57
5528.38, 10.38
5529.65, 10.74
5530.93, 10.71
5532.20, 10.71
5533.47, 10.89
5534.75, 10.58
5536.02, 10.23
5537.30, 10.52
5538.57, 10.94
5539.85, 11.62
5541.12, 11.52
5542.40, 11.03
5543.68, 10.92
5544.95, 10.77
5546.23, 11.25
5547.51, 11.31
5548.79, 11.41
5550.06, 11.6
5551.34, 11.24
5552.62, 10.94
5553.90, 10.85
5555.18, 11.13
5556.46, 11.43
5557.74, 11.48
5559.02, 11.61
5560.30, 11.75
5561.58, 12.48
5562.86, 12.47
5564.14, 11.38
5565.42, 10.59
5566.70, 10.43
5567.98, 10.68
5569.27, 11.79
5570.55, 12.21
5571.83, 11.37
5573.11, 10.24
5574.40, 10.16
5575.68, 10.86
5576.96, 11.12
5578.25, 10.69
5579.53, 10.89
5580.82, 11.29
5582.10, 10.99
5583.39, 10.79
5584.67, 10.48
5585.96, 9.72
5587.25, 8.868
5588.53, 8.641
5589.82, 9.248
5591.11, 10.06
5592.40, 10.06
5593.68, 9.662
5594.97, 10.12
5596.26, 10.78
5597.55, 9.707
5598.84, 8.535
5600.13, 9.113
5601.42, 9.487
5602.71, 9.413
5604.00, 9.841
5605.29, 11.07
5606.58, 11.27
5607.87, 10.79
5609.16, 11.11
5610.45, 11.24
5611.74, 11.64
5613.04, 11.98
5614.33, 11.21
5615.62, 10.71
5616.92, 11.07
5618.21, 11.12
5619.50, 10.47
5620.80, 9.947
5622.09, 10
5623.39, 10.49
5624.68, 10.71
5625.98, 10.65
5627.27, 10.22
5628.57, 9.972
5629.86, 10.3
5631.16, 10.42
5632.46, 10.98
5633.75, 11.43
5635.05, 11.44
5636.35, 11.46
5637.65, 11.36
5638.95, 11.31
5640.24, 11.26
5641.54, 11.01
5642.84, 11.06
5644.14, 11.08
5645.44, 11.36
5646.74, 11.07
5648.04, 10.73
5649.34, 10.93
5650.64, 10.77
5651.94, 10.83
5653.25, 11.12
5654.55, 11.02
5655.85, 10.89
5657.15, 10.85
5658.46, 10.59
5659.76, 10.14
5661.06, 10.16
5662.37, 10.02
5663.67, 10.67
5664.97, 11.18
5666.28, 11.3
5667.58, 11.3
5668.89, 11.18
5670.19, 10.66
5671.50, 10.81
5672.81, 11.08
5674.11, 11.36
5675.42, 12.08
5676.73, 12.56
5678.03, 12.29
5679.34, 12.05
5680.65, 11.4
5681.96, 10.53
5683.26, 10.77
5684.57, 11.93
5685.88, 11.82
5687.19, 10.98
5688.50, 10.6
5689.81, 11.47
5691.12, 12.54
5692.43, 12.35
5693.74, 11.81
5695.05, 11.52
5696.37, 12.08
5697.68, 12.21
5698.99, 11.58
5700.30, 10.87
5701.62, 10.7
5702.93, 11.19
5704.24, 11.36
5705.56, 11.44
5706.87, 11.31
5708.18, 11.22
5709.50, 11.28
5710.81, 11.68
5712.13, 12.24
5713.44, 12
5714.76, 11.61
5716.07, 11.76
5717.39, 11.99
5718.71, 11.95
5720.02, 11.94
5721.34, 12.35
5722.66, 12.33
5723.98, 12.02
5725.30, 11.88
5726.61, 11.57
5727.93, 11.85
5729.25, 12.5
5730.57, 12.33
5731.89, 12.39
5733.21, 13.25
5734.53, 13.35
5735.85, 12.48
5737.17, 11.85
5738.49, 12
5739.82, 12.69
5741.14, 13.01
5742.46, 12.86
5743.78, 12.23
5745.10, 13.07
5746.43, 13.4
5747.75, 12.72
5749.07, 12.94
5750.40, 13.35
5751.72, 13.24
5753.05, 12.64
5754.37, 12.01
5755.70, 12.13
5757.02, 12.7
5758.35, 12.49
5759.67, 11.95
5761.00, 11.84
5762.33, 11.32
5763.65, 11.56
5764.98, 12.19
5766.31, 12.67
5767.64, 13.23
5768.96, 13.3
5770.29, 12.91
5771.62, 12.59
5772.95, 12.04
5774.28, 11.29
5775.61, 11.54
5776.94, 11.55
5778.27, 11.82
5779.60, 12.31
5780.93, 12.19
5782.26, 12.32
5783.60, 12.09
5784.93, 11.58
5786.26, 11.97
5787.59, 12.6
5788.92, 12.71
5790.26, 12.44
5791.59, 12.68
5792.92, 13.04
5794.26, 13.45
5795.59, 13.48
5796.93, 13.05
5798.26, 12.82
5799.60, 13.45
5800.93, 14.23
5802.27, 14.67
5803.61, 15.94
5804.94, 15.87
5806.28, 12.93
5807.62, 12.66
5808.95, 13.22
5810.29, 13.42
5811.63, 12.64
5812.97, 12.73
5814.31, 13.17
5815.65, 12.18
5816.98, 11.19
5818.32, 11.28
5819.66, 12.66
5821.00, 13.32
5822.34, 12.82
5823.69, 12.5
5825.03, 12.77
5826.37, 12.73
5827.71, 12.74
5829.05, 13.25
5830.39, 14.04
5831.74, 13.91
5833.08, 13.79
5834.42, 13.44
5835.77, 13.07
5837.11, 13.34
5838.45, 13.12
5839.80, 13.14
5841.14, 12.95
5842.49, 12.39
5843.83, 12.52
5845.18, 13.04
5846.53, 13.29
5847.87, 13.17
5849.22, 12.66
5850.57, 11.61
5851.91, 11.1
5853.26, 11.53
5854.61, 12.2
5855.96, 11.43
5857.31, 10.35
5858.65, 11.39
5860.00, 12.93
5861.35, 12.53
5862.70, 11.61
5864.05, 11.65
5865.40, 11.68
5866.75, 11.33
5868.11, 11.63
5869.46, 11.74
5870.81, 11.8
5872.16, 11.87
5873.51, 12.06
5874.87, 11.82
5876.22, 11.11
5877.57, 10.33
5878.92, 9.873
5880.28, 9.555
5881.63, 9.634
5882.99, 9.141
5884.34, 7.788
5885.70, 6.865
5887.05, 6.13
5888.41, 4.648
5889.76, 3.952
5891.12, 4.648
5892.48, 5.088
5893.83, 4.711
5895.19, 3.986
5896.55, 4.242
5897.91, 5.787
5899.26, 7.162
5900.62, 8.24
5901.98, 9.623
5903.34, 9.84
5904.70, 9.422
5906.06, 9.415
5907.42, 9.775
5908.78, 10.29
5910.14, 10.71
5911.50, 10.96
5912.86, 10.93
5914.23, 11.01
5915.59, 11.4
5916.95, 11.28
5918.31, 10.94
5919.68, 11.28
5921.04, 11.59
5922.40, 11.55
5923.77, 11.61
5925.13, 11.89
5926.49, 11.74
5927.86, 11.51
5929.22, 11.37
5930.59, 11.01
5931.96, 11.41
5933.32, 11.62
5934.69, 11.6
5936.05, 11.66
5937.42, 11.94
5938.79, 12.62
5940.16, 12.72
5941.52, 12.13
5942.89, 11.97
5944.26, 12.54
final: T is 0.06 mag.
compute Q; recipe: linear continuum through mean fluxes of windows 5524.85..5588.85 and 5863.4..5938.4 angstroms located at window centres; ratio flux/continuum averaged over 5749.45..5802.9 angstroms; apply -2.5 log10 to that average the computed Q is -0.23 mag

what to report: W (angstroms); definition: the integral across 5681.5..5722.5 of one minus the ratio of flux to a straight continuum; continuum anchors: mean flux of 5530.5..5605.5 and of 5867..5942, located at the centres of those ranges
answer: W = -5.0 angstroms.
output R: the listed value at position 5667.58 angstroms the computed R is 11.3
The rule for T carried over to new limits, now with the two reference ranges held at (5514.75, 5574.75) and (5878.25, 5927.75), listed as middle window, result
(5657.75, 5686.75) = -0.09 mag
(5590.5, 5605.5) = 0.10 mag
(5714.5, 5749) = -0.25 mag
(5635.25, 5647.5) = -0.08 mag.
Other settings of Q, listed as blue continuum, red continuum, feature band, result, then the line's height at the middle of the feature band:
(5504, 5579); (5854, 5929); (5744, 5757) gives -0.25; 10.2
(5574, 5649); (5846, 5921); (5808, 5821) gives -0.24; 10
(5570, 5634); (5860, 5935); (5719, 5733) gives -0.19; 10.2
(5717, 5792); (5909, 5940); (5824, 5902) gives 0.12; 11.8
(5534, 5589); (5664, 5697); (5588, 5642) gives 0.07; 11.2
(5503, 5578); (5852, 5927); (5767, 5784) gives -0.21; 10.1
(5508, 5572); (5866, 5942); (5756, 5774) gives -0.21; 10.2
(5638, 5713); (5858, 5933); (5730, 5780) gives -0.16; 10.7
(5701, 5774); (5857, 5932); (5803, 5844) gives -0.20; 10.9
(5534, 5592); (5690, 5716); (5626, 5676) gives 0.04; 11.4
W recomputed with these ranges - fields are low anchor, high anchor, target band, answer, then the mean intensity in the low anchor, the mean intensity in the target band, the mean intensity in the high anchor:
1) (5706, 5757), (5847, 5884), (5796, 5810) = -2.4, 12.3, 13.9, 11.4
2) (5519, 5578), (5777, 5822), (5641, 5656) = 1.0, 11.1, 11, 12.9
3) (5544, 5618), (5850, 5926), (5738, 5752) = -3.6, 10.8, 12.9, 9.8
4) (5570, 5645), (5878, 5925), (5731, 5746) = -4.5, 10.6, 12.7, 8.67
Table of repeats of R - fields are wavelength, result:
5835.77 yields 13.07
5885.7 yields 6.865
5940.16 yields 12.72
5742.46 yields 12.86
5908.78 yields 10.29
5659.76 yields 10.14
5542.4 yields 11.03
